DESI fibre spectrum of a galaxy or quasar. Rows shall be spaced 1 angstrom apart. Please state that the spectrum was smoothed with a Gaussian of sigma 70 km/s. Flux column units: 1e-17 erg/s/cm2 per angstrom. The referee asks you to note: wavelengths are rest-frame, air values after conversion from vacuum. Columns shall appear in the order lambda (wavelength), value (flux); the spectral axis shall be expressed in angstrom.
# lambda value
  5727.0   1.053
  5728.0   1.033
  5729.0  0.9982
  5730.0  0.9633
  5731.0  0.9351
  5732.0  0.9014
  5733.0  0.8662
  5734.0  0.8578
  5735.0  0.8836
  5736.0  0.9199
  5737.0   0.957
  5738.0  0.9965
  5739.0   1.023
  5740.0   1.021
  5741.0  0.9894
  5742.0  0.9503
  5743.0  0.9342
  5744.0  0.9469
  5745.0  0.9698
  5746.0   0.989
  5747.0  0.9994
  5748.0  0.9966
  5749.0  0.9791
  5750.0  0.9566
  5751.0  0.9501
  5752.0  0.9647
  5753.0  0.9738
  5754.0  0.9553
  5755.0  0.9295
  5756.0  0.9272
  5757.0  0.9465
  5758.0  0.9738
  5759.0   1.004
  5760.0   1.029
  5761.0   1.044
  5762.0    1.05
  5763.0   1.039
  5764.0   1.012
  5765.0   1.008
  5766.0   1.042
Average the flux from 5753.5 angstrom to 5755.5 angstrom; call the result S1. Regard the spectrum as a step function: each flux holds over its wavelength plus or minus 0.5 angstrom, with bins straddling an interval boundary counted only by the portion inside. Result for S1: 0.942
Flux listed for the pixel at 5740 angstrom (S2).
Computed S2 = 1.021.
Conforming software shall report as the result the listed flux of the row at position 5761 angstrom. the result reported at 1.044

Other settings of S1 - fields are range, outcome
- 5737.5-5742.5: 0.996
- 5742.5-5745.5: 0.95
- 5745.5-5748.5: 0.995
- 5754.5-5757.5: 0.934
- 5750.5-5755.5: 0.955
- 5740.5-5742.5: 0.97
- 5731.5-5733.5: 0.884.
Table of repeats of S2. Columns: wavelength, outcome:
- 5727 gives 1.053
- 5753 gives 0.9738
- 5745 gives 0.9698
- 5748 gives 0.9966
